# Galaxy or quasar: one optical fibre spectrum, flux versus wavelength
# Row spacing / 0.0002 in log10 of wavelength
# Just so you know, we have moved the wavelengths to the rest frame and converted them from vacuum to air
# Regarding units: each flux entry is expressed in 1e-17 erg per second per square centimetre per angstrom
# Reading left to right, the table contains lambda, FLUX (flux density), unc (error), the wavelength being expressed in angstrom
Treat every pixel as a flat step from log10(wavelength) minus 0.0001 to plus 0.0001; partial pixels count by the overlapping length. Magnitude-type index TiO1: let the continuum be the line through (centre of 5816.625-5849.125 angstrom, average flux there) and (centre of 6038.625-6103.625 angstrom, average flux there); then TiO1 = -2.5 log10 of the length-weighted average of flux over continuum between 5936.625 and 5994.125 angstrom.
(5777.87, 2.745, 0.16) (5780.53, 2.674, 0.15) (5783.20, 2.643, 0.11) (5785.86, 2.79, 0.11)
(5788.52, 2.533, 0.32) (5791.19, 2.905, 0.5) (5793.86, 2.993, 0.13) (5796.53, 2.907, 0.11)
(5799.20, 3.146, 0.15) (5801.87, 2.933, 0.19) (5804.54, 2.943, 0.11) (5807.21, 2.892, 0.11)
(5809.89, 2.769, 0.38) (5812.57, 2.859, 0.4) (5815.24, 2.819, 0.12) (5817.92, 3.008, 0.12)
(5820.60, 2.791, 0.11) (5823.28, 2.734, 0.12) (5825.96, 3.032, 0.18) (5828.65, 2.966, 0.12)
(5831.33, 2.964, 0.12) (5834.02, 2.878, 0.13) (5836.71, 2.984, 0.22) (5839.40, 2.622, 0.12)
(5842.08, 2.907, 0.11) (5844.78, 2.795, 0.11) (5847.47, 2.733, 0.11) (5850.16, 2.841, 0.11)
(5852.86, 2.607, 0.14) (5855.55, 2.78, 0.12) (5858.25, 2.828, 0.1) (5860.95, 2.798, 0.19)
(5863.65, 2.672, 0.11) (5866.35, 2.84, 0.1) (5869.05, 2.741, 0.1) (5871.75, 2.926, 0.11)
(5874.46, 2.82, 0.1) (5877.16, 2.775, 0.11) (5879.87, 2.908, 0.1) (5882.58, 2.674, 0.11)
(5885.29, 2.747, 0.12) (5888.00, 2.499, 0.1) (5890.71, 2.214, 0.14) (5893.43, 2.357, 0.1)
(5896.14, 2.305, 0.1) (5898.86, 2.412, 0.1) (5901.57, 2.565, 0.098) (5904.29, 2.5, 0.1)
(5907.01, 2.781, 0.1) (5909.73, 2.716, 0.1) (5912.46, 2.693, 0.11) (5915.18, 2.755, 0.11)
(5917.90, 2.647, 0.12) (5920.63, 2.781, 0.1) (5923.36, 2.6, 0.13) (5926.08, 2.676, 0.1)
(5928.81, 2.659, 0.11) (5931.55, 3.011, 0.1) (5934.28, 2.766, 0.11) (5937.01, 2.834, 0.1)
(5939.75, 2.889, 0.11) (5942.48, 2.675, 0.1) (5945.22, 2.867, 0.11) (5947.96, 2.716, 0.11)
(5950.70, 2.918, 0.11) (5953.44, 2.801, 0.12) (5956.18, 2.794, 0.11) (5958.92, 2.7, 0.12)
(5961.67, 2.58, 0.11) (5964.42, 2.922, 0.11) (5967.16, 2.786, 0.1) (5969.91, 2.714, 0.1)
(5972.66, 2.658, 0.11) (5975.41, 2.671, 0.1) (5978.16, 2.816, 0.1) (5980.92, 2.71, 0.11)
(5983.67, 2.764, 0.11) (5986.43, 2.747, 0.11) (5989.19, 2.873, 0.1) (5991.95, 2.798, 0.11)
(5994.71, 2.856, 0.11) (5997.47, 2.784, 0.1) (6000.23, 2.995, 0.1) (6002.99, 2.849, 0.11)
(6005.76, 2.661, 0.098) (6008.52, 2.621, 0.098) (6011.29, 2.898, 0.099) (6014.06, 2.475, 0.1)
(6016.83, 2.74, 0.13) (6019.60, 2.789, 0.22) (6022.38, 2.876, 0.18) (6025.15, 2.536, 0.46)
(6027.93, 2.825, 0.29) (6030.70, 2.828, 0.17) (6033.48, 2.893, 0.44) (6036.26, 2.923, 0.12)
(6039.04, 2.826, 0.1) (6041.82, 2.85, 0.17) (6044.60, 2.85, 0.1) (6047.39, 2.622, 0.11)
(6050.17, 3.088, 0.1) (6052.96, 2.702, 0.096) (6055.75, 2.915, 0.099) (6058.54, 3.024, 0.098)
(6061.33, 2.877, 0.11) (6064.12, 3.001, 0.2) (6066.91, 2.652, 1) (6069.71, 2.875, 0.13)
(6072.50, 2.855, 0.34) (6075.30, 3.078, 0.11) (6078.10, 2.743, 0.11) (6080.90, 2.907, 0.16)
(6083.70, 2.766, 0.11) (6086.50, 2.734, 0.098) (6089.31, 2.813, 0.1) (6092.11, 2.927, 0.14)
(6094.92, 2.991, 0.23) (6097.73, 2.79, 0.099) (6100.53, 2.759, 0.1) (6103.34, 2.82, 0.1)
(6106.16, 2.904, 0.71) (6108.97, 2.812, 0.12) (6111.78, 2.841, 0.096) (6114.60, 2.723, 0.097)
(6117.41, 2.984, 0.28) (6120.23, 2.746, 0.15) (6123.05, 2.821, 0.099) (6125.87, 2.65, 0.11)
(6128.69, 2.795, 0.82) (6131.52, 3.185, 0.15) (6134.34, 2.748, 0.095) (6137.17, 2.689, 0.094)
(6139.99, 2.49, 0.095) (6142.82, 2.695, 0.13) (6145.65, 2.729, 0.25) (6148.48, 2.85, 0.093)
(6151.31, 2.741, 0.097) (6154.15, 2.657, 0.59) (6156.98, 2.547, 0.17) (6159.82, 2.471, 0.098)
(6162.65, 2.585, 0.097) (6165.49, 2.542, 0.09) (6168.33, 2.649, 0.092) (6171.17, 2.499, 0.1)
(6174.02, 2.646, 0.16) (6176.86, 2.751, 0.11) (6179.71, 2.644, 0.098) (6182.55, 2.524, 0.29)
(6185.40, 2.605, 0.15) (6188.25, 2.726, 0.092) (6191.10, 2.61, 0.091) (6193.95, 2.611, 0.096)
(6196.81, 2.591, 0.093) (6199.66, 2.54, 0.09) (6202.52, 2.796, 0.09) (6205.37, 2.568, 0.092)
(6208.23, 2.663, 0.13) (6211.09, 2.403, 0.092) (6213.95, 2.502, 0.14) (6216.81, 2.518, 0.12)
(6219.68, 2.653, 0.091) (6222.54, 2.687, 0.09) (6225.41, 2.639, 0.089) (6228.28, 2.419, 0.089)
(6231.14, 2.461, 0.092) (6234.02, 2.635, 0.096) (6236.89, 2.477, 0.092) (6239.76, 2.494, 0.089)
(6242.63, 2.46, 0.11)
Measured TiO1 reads 0.03 mag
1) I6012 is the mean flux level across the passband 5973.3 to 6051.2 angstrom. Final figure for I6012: 2.79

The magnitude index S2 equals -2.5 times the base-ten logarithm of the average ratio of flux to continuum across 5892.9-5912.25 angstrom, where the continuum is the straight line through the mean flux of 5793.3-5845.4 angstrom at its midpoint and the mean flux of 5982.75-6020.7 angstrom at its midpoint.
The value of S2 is 0.123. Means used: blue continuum 2.9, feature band 2.54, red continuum 2.77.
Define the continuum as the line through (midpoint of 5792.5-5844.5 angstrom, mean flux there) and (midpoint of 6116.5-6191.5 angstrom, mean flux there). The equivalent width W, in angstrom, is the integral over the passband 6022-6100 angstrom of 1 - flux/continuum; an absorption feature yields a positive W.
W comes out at -2.89 angstrom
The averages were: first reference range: 2.9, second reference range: 2.69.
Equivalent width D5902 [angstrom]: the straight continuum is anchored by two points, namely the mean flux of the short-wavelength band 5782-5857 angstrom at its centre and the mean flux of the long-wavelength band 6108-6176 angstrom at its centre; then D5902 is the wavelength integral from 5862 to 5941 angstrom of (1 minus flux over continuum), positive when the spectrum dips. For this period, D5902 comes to 3.7 angstrom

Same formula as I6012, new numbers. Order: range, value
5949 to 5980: 2.76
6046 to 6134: 2.85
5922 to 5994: 2.77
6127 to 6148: 2.76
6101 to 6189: 2.71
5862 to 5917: 2.65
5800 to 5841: 2.88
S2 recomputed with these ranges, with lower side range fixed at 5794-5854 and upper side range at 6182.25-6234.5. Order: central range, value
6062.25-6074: -0.06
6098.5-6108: -0.06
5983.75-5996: -0.02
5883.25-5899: 0.16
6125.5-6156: -0.04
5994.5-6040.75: -0.02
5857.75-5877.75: 0.02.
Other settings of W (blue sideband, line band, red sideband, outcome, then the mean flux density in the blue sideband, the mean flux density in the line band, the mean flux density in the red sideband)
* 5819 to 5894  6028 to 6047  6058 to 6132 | -0.11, 2.77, 2.85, 2.85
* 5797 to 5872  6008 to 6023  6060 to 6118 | 0.61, 2.85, 2.73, 2.85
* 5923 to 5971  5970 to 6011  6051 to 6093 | 0.48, 2.78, 2.77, 2.86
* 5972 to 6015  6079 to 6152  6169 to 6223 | -3.68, 2.77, 2.8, 2.61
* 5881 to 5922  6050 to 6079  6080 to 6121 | -1.01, 2.58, 2.89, 2.84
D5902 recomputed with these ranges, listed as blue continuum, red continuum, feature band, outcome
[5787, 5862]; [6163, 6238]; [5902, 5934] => 0.9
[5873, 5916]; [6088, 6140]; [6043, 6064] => -0.9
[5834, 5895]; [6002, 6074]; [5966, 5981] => 0.3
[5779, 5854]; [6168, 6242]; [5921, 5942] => 0.0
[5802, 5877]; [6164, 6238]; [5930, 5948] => -0.4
